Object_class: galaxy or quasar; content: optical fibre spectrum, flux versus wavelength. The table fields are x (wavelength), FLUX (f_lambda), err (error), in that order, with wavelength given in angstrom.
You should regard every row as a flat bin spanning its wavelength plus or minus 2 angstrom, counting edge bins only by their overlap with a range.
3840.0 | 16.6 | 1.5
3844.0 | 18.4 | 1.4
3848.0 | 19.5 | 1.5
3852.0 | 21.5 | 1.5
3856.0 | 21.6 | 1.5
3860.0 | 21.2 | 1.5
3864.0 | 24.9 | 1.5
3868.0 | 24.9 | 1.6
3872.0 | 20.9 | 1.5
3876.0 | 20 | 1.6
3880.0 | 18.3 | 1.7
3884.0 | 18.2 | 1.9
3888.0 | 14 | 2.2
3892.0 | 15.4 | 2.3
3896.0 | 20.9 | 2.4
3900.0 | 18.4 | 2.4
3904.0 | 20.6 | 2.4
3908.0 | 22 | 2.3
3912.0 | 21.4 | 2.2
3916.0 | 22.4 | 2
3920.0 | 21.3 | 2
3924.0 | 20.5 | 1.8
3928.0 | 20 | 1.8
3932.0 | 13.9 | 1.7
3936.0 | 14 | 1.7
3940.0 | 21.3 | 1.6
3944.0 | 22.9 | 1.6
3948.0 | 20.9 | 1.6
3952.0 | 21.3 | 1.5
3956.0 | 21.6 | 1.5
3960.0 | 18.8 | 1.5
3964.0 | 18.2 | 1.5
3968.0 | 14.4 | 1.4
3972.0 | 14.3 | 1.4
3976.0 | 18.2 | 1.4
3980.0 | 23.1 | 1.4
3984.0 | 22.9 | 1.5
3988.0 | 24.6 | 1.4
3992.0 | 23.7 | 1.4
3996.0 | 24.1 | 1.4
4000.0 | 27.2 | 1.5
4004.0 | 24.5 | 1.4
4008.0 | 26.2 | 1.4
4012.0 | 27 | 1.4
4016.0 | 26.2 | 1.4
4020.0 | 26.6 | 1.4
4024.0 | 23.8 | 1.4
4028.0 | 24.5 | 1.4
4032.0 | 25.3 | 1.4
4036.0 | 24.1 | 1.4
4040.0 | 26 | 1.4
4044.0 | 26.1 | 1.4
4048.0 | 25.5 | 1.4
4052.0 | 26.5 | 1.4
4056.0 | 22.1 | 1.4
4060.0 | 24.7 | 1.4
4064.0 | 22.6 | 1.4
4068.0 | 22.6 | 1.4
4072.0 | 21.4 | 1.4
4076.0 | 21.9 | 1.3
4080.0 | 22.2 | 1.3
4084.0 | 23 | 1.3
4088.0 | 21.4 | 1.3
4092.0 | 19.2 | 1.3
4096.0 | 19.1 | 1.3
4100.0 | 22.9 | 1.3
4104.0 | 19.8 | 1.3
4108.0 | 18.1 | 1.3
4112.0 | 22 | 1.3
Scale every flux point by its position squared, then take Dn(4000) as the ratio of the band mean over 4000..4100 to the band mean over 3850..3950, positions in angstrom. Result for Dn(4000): 1.28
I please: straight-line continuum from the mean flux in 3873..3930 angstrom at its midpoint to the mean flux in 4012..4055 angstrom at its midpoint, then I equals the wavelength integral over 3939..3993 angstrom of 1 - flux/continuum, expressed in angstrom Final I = 5.0 angstrom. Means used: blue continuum 19.6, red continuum 25.5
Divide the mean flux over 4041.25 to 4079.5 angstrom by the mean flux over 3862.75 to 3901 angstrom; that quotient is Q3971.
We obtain 1.2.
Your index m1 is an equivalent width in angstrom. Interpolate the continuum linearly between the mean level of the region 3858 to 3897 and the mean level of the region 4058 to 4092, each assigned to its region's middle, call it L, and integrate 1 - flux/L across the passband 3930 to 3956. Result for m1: 1.8 angstrom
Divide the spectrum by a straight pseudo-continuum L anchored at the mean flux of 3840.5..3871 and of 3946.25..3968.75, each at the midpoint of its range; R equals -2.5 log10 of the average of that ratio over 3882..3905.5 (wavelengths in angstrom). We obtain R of 0.16 mag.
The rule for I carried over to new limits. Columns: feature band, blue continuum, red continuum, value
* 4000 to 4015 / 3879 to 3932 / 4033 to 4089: -2.7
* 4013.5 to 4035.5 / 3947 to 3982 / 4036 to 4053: -1.1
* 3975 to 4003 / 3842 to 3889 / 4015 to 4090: -1.0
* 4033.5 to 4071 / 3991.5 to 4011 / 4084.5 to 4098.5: -3.1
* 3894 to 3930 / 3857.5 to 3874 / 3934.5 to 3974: -0.1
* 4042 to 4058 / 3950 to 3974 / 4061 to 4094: -3.1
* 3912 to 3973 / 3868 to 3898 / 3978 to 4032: 6.9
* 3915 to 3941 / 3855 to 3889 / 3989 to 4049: 4.1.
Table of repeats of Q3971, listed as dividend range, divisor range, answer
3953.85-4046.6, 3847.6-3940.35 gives 1.16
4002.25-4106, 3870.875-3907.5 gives 1.27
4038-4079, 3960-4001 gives 1.15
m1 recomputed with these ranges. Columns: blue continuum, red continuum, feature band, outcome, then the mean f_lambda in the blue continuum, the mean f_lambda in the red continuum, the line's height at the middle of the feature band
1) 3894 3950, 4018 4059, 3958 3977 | 4.6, 20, 25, 22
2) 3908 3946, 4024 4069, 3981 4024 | -4.4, 19.9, 24.6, 22.8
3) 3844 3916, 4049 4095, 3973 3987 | 0.2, 20.2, 22.5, 21.4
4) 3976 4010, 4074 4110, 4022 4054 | -3.7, 24.2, 20.8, 22.7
